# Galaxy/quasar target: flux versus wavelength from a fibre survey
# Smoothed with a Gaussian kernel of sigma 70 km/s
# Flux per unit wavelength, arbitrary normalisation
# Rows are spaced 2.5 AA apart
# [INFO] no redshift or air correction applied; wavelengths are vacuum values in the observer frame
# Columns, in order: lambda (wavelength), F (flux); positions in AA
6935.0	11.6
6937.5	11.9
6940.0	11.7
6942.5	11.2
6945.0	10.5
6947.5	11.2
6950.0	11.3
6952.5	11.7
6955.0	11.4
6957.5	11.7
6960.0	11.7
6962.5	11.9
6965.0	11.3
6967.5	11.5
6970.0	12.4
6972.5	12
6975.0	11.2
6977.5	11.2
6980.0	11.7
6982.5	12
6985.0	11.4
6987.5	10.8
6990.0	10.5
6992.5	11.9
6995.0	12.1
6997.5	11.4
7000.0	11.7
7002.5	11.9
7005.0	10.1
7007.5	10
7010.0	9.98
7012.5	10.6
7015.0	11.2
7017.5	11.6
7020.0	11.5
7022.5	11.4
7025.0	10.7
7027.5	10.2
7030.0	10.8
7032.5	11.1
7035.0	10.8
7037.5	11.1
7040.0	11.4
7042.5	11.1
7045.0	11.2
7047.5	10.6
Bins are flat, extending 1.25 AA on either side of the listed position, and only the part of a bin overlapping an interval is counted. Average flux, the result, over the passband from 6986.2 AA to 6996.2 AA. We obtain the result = 11.3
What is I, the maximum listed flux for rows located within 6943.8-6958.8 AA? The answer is 11.7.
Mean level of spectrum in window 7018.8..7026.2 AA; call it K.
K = 11.2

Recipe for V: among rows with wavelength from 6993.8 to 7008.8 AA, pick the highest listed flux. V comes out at 12.1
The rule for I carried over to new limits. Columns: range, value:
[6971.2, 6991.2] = 12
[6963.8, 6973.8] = 12.4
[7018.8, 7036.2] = 11.5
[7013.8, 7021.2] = 11.6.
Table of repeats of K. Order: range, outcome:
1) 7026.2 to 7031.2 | 10.5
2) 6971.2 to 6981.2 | 11.5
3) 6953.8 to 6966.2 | 11.6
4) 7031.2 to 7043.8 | 11.1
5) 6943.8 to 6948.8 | 10.9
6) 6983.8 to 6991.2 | 10.9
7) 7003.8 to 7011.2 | 10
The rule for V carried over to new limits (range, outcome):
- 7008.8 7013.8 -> 10.6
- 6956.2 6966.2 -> 11.9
